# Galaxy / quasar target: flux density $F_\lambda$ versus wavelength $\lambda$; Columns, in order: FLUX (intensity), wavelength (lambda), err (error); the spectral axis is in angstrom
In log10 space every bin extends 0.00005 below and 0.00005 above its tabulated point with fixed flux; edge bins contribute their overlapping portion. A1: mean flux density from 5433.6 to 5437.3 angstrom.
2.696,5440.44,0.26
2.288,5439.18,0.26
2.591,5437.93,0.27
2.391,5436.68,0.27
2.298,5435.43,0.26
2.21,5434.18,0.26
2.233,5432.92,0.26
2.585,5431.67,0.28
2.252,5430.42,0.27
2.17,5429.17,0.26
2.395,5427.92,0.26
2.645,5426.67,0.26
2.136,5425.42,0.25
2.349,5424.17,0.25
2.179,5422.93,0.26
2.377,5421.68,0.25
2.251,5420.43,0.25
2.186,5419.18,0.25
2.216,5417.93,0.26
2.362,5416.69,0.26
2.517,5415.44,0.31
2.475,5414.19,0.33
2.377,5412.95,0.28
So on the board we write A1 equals 2.3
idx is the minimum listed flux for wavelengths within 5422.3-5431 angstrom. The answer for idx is 2.136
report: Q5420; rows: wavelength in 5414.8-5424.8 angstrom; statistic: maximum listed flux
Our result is 2.517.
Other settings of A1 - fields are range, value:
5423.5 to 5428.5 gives 2.38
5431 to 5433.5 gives 2.41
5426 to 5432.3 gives 2.41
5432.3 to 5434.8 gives 2.21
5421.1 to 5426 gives 2.26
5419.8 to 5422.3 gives 2.31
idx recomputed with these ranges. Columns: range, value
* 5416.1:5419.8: 2.186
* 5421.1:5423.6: 2.179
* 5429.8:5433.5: 2.233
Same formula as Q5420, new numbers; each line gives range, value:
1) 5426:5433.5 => 2.645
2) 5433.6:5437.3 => 2.391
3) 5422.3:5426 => 2.349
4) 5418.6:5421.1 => 2.251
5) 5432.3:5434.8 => 2.233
